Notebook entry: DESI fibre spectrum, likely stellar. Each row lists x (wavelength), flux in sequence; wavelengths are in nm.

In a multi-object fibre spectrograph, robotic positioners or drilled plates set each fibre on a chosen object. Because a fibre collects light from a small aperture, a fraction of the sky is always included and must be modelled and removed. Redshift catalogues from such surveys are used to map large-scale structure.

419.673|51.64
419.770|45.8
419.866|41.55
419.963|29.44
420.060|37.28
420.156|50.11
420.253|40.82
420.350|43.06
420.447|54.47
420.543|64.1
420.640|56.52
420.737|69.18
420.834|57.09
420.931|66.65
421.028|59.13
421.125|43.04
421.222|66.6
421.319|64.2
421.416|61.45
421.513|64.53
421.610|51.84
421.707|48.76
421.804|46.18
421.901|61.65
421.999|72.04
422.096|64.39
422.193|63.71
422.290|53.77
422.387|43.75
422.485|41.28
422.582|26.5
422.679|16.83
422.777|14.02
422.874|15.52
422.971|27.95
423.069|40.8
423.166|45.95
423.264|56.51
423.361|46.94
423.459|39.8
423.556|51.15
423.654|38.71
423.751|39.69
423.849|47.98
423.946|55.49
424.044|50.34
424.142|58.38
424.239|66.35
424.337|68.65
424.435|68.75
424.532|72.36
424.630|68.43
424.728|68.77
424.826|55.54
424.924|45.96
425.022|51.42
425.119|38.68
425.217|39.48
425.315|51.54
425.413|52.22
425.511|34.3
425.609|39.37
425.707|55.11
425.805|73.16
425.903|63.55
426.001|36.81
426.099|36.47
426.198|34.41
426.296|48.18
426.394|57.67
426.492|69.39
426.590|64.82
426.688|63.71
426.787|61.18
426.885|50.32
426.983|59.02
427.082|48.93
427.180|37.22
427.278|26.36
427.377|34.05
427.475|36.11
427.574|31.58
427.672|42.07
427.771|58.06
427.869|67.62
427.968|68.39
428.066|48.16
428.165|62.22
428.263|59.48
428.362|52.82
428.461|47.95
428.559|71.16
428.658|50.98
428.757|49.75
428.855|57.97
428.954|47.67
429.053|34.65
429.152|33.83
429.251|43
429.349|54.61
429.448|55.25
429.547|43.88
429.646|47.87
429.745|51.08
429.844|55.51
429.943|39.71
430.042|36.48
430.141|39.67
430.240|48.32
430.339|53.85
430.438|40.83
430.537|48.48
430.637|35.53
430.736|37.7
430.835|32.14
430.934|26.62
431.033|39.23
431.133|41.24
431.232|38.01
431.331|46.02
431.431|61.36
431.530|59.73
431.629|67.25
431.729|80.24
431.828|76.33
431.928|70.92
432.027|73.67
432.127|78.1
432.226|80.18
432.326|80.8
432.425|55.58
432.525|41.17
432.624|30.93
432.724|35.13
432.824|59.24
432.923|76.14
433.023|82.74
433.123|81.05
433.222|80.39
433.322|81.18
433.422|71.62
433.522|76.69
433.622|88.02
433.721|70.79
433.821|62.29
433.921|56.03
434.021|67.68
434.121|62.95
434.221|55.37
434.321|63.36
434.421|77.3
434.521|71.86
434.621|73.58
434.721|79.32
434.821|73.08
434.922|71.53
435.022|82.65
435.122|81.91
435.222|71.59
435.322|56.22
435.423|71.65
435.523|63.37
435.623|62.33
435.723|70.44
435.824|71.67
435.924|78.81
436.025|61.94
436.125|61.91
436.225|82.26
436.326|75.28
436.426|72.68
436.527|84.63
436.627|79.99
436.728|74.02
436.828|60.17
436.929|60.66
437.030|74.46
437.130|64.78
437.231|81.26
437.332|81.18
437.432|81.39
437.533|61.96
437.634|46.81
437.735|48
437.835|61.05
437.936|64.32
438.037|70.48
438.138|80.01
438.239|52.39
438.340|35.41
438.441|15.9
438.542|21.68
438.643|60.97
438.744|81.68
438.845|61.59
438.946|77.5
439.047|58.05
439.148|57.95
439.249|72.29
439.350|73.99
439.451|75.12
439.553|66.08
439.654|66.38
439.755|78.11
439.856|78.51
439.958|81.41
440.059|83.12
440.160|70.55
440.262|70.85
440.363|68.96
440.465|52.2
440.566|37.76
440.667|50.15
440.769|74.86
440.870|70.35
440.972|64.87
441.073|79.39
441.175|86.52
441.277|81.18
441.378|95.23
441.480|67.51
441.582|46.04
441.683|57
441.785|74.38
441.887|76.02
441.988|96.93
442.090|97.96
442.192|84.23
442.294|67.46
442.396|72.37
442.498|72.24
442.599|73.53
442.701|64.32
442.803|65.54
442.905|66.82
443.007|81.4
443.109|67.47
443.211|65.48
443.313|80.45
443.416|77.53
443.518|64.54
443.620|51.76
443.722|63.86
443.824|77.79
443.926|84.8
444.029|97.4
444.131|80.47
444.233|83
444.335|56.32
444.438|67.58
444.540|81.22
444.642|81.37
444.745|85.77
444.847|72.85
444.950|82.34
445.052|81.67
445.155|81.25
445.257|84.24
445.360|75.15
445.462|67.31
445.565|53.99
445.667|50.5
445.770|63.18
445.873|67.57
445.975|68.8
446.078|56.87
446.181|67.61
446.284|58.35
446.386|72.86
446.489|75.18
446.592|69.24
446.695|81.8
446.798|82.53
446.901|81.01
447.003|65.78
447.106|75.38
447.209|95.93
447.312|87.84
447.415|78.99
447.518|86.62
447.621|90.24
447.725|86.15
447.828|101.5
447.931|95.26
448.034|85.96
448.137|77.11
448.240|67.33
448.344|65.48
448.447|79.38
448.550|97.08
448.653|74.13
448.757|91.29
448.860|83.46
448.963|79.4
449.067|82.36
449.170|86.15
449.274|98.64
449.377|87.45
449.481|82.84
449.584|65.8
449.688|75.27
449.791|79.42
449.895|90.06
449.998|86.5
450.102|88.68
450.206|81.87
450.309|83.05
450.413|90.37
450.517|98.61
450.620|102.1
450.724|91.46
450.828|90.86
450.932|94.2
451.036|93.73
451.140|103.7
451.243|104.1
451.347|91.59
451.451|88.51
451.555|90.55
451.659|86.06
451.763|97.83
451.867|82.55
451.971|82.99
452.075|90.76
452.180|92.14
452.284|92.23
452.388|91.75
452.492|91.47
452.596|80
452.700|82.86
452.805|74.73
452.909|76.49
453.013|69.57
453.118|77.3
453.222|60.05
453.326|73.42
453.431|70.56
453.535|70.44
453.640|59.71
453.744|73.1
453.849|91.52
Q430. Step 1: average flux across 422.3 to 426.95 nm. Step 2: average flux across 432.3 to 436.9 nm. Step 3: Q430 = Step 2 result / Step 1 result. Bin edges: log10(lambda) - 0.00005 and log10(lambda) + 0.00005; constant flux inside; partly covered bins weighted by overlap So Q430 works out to 1.4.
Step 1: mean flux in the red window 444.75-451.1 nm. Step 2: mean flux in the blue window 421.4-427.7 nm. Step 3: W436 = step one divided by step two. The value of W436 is 1.64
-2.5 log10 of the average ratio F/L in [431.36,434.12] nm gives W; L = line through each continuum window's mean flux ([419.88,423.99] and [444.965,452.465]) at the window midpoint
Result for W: -0.10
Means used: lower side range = 48.5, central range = 68.1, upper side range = 82.7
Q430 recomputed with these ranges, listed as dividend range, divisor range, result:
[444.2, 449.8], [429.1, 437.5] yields 1.24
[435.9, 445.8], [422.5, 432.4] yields 1.39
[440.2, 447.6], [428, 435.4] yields 1.24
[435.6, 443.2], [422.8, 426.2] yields 1.38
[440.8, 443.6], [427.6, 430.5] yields 1.47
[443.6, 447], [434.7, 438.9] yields 1.10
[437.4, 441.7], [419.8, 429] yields 1.27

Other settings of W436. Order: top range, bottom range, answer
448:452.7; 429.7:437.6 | 1.36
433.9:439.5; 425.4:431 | 1.38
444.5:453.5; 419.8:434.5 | 1.54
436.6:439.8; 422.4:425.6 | 1.37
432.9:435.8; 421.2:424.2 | 1.51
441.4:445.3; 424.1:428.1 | 1.42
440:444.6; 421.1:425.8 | 1.44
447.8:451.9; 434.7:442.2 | 1.27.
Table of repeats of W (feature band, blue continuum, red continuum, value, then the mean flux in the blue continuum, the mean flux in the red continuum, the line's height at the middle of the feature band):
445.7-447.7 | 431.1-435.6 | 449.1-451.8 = 0.13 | 67.3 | 89.5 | 84.7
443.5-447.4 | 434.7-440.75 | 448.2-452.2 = 0.08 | 66.8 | 87.1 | 79.4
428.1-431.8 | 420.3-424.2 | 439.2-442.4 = 0.21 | 49.8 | 72.4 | 59.2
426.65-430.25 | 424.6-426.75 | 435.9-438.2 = 0.15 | 52.1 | 69.7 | 56.4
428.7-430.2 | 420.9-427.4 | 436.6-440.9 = 0.20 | 50.6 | 64.6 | 55.7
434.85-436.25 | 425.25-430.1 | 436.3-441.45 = -0.14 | 49.9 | 67.1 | 62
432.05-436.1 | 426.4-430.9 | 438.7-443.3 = -0.17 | 48.9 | 71.4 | 58.8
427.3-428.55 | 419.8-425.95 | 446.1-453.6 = 0.12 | 50.8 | 83.5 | 56.9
